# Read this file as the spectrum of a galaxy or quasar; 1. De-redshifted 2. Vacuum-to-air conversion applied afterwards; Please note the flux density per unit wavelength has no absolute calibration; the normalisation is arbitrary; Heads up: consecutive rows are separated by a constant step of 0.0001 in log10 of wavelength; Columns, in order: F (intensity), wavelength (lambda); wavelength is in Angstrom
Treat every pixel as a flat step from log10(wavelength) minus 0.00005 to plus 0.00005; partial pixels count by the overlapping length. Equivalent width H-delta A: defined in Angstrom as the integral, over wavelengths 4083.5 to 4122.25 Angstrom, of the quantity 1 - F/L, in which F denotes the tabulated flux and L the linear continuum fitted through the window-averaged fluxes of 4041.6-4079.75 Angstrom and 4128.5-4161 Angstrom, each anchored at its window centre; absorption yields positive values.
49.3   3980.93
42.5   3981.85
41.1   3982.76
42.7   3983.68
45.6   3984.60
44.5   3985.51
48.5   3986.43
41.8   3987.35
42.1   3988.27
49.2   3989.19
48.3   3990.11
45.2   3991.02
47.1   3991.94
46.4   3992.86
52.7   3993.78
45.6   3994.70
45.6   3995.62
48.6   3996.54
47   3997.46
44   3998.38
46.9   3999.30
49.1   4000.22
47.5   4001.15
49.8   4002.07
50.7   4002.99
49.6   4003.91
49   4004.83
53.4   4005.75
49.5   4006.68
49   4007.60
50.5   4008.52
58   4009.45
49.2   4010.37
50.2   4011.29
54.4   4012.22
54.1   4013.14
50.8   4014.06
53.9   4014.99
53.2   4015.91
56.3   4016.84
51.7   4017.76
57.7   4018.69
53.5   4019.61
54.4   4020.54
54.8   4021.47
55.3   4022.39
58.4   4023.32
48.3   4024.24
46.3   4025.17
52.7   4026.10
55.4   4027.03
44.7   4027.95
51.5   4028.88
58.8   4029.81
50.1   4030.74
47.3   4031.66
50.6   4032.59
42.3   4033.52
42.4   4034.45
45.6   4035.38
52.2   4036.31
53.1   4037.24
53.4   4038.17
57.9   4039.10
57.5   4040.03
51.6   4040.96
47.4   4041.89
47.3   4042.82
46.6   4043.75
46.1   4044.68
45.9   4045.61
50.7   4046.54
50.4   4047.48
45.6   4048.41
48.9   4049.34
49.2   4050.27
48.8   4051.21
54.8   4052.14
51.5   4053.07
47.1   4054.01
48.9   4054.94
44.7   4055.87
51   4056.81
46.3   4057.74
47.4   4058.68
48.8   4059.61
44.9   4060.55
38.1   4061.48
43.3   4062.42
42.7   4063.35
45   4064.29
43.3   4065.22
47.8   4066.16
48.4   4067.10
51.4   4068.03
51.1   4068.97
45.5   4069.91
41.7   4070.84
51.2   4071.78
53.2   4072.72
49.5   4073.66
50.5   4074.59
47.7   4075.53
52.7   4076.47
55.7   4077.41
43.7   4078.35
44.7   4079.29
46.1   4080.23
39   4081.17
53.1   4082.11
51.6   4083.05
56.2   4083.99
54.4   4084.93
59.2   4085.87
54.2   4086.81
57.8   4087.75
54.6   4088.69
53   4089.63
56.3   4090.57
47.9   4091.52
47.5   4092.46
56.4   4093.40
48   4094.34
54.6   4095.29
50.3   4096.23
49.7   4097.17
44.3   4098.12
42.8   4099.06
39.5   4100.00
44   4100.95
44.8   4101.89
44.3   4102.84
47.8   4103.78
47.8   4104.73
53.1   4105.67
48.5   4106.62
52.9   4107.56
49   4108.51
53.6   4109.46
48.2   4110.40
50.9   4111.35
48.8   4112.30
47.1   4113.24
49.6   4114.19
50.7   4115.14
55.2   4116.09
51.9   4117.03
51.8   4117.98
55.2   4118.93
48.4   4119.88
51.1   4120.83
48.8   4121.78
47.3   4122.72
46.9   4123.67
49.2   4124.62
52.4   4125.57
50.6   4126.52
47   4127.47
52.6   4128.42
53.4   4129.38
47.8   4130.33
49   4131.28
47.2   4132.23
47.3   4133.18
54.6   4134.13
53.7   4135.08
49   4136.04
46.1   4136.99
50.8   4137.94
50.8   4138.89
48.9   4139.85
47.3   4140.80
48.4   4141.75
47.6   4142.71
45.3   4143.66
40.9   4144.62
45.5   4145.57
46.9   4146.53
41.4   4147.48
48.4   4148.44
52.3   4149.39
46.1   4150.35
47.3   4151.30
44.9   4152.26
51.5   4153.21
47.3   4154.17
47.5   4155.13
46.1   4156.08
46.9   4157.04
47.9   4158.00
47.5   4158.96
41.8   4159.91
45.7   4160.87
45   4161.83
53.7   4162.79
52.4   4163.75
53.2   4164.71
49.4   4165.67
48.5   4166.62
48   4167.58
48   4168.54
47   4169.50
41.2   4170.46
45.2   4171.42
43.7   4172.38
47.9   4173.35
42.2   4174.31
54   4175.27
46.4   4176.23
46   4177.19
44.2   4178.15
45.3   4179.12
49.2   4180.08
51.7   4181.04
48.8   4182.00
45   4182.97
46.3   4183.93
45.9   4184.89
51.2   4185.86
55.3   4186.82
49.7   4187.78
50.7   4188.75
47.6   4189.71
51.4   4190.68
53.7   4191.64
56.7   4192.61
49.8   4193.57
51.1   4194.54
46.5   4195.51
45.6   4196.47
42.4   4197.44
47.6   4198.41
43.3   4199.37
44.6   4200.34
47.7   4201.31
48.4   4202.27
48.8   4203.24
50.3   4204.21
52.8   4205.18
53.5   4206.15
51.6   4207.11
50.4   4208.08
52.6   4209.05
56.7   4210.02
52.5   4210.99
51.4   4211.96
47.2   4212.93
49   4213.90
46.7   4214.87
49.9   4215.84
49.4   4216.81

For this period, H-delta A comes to -2.18 Angstrom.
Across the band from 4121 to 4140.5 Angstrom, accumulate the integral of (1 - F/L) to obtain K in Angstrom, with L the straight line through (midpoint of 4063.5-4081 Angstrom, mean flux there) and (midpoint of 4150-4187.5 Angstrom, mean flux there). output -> -0.8 Angstrom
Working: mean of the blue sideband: 48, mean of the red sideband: 47.6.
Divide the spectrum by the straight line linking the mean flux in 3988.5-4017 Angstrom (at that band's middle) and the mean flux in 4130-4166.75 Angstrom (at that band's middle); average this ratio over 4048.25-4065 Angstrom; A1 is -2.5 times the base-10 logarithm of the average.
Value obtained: 0.046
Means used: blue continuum 49.7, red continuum 48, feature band 47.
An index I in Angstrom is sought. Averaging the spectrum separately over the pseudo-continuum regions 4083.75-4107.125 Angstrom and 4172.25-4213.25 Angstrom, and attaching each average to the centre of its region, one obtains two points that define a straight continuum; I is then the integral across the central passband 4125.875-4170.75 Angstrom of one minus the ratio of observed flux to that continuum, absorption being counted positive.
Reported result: 1.3 Angstrom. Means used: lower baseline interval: 50.2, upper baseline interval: 49.1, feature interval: 48.1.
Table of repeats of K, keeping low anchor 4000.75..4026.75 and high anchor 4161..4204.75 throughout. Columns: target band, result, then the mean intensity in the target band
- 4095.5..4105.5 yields 0.8 Angstrom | 46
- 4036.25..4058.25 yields 0.7 Angstrom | 49.8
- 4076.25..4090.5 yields -0.4 Angstrom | 51.9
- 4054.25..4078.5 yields 1.6 Angstrom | 47.5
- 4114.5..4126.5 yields -0.2 Angstrom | 50.7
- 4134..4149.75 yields 0.4 Angstrom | 47.9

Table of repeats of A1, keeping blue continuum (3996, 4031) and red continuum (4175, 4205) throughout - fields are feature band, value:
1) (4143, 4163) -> 0.059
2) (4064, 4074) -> 0.056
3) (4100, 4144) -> 0.007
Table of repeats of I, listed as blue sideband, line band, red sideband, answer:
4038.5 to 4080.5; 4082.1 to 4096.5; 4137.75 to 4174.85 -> -1.66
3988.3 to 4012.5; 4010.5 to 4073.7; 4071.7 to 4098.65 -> 0.27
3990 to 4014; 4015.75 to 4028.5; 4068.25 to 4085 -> -0.96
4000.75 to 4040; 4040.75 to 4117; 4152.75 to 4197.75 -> 2.10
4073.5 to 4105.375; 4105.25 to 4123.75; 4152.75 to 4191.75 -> -0.49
